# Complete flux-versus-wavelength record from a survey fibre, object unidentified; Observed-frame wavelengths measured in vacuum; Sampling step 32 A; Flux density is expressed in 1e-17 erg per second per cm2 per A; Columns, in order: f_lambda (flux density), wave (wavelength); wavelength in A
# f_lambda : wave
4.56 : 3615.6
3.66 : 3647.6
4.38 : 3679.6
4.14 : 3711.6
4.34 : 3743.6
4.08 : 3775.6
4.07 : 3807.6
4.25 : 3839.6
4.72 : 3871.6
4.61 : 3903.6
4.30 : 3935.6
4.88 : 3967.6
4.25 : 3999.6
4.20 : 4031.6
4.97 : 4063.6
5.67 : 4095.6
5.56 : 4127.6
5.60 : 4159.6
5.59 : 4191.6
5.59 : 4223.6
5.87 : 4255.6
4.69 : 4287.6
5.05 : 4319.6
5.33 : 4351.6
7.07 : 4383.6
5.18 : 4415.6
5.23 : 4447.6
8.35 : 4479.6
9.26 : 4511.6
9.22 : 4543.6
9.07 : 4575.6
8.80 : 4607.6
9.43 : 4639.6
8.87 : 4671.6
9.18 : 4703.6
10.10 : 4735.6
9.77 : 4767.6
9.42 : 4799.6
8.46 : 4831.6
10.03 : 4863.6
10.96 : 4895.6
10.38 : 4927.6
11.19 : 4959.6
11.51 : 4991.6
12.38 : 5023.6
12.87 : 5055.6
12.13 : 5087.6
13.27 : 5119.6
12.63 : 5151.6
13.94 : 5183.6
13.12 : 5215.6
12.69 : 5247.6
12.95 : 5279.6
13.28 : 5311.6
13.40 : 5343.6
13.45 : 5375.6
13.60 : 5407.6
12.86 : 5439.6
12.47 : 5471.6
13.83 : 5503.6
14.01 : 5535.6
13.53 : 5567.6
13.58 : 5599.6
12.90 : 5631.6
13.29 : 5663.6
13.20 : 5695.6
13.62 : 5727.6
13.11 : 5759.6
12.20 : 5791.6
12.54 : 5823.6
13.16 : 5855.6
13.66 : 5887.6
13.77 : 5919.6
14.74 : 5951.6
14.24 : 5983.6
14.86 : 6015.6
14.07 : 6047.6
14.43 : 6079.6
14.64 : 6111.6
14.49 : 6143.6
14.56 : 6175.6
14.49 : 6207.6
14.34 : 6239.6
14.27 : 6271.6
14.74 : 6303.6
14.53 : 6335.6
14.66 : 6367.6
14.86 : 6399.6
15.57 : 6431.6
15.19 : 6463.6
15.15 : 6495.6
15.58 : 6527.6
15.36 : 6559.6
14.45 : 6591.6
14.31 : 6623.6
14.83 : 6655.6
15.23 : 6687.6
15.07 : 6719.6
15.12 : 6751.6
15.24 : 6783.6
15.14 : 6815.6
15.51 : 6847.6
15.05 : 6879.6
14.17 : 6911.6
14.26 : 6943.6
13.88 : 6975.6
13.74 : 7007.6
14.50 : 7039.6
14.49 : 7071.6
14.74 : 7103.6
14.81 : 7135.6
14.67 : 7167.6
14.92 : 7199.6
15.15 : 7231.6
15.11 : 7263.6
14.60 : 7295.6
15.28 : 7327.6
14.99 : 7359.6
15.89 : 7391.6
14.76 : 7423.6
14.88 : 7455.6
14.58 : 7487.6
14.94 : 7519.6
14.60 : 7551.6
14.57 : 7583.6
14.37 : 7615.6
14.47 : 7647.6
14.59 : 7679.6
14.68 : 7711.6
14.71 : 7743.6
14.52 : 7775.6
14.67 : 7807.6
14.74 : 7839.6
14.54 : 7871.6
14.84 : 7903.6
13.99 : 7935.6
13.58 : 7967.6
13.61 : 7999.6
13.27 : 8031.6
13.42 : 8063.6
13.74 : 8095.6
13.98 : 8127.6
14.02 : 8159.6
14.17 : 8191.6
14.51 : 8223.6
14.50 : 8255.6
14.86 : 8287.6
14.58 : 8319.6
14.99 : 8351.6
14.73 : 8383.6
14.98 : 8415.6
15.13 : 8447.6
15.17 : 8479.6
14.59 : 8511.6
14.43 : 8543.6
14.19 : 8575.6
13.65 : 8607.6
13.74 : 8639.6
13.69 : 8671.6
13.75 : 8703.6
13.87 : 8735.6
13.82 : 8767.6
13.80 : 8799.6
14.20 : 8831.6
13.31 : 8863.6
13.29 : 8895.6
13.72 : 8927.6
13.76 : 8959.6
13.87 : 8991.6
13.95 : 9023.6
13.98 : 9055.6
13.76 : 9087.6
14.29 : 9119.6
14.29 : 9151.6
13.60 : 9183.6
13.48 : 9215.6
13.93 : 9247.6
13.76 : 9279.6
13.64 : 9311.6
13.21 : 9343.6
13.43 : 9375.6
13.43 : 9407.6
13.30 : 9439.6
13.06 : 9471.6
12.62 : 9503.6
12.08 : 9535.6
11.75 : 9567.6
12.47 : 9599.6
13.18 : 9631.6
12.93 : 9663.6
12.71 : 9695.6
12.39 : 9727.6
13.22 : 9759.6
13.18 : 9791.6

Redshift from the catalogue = 0.121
